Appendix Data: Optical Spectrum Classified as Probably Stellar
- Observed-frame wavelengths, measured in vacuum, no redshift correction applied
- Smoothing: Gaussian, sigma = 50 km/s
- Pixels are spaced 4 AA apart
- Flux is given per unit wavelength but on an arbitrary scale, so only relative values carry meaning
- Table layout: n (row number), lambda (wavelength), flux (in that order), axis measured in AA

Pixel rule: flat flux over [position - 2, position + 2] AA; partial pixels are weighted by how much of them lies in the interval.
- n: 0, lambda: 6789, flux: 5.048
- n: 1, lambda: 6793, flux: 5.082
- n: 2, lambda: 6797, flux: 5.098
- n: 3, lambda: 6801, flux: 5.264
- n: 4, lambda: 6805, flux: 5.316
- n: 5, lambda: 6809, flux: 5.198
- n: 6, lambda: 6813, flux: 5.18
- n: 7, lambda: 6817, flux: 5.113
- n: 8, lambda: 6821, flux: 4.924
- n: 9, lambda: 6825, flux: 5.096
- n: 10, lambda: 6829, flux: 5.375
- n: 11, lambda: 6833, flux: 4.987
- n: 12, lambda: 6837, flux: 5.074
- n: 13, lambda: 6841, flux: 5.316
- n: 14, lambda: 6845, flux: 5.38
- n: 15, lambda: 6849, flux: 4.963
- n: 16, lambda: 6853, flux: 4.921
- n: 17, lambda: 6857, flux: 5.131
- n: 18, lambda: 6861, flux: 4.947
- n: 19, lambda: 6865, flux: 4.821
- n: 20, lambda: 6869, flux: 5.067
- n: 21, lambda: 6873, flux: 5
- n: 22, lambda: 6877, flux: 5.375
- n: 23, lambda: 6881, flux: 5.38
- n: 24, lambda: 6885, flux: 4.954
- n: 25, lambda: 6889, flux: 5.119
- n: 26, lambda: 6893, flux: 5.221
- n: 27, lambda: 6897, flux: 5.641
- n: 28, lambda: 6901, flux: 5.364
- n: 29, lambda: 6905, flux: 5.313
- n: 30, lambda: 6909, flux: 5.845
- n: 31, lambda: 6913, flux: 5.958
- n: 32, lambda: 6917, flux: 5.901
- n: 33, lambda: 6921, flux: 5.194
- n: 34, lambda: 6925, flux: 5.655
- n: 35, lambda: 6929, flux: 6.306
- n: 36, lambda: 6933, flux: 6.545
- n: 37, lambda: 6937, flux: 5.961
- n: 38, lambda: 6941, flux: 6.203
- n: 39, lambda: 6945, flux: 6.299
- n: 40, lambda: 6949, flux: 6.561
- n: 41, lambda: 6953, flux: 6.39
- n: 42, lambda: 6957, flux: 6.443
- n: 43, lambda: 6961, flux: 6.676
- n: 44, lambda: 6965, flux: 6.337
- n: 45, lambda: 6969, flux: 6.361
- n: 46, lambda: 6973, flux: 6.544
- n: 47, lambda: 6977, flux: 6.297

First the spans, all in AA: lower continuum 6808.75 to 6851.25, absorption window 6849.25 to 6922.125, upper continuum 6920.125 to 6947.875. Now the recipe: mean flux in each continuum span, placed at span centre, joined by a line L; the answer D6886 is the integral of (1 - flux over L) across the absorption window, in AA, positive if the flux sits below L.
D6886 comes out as 4.7 AA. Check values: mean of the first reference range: 5.14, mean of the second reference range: 6.07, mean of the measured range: 5.28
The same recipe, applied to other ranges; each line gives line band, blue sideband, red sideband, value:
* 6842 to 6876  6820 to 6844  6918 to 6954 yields 2.2 AA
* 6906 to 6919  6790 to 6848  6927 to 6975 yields 0.4 AA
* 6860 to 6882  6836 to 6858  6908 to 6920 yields 1.2 AA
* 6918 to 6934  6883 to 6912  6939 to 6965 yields 0.1 AA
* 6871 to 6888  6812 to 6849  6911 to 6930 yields 1.0 AA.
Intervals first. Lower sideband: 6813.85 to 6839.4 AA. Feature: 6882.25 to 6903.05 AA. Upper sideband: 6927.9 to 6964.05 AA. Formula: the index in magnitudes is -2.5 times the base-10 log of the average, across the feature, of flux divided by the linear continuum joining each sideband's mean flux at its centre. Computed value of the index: 0.11 mag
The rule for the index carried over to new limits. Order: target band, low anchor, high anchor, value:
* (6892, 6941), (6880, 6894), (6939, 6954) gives 0.00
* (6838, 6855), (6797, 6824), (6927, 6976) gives 0.07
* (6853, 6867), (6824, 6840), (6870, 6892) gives 0.04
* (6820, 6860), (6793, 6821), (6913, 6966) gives 0.06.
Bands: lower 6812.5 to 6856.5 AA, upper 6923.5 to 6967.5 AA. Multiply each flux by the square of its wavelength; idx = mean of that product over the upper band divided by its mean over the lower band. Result 1.3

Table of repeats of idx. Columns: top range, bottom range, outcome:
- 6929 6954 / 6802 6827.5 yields 1.27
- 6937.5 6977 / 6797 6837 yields 1.29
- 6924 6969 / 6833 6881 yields 1.27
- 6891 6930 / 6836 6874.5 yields 1.13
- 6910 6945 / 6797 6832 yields 1.20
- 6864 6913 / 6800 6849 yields 1.04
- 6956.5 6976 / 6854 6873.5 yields 1.33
